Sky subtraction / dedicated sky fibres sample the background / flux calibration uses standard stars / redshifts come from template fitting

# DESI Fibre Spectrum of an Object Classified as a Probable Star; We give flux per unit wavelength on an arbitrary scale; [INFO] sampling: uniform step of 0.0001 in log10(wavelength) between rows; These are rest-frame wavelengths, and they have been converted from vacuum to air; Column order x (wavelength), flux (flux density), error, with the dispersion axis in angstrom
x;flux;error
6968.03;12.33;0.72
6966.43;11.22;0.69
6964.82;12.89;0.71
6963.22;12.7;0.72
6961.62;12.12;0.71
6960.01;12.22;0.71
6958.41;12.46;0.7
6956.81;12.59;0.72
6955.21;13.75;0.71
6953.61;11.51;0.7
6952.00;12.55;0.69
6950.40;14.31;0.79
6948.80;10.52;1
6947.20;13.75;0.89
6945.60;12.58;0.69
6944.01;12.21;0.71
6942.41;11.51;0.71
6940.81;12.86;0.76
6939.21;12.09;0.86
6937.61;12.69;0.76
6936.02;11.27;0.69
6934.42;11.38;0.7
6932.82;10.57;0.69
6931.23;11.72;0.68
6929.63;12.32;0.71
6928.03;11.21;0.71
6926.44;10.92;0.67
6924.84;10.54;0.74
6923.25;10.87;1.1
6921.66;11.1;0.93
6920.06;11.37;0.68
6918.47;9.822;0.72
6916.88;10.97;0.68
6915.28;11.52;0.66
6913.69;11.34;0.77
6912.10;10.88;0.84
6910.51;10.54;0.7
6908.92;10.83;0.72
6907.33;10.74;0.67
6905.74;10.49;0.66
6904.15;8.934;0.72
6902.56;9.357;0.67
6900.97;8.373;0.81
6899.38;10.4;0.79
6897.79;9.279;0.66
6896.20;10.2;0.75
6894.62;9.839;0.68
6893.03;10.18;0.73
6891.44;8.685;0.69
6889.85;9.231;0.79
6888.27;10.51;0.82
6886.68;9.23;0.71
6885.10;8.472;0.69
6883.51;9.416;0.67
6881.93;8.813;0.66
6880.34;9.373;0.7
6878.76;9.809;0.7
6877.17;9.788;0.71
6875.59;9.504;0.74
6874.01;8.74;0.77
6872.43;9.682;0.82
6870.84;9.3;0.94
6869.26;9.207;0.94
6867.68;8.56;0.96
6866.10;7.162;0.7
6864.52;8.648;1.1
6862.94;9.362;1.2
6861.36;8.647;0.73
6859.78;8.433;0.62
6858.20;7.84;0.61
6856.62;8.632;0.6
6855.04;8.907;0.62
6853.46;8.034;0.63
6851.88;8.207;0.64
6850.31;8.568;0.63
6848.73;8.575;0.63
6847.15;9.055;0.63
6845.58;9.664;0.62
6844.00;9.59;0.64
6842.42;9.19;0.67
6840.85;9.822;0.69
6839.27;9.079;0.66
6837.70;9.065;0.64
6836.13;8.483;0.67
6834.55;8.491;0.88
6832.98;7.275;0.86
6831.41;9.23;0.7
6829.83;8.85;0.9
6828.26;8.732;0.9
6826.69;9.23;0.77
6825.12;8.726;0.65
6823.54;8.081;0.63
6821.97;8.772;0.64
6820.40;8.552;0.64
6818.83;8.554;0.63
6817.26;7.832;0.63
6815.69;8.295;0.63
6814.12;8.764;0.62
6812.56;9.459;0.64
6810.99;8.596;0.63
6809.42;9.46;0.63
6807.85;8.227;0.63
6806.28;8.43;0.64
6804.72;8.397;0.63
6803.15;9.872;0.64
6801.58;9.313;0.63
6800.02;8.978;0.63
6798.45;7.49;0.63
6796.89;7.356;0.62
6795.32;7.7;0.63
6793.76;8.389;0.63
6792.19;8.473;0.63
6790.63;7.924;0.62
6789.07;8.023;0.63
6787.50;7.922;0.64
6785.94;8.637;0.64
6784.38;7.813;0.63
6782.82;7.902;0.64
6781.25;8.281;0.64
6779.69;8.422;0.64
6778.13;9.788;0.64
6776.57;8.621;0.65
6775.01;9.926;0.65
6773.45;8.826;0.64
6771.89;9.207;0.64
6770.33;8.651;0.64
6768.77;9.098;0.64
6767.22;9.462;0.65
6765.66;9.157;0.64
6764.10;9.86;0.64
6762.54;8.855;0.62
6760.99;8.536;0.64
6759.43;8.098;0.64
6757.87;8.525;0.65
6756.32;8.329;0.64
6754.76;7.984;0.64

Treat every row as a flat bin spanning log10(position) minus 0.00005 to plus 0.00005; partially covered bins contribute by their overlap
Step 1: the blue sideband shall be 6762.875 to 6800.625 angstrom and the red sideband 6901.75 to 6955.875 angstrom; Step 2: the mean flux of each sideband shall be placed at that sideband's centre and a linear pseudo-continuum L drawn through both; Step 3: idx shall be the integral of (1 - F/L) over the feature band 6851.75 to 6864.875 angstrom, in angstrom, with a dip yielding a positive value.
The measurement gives 2.0 angstrom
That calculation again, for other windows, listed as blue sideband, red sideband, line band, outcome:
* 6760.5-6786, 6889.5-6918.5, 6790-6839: 3.8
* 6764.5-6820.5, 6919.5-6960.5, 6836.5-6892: 6.7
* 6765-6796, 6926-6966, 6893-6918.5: 2.5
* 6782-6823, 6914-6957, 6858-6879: 2.5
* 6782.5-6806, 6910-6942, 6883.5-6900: 1.5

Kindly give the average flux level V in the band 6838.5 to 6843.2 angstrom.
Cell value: 9.37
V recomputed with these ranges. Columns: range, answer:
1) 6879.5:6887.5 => 9.07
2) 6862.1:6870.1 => 8.6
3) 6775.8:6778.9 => 9.21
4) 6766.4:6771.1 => 9.08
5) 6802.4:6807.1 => 8.89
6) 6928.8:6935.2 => 11.5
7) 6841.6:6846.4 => 9.49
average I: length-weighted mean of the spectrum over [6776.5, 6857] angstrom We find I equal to 8.61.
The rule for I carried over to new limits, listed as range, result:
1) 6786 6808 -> 8.33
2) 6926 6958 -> 12.1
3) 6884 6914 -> 9.84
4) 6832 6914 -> 9.23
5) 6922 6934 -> 11.2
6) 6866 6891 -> 9.22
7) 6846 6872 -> 8.6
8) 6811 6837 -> 8.59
